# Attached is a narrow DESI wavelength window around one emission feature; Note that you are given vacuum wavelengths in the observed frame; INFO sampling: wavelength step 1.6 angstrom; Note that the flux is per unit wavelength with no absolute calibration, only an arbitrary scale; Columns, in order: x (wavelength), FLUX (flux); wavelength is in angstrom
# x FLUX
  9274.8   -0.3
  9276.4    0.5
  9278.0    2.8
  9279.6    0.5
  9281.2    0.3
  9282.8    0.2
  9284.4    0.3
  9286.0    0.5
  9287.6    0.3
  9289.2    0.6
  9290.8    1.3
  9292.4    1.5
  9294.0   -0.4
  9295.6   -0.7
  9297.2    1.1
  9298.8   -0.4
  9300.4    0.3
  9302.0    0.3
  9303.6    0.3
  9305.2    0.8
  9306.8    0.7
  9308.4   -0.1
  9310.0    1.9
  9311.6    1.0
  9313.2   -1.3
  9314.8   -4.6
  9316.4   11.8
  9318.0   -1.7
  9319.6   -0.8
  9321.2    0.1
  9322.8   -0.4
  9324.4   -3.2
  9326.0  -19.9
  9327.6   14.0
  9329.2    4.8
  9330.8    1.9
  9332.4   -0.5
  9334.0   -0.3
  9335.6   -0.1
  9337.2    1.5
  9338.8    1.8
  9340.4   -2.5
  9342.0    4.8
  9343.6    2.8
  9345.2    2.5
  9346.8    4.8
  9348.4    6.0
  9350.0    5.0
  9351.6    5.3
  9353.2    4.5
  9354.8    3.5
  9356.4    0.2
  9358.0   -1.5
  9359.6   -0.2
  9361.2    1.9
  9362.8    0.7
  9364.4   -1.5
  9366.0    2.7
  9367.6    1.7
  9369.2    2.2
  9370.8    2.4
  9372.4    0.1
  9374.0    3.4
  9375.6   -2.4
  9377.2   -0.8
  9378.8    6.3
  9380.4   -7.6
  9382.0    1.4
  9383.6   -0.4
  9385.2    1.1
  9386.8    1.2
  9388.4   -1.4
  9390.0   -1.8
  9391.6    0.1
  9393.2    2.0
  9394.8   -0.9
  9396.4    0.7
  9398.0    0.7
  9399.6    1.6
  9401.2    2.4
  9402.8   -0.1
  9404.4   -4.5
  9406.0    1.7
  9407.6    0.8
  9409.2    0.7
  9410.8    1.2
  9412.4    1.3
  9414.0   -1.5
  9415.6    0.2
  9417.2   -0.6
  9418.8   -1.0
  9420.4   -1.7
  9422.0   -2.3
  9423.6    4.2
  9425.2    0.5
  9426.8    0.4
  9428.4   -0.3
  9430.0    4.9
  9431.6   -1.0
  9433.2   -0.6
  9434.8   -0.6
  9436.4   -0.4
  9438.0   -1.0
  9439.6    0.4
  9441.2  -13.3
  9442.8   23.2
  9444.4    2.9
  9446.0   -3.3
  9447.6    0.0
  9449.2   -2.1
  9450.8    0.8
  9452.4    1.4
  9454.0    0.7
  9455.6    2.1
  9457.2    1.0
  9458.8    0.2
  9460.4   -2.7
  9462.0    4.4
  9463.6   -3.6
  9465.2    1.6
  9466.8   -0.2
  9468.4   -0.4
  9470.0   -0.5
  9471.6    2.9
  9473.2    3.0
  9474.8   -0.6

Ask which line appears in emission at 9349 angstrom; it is [O II] 3727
